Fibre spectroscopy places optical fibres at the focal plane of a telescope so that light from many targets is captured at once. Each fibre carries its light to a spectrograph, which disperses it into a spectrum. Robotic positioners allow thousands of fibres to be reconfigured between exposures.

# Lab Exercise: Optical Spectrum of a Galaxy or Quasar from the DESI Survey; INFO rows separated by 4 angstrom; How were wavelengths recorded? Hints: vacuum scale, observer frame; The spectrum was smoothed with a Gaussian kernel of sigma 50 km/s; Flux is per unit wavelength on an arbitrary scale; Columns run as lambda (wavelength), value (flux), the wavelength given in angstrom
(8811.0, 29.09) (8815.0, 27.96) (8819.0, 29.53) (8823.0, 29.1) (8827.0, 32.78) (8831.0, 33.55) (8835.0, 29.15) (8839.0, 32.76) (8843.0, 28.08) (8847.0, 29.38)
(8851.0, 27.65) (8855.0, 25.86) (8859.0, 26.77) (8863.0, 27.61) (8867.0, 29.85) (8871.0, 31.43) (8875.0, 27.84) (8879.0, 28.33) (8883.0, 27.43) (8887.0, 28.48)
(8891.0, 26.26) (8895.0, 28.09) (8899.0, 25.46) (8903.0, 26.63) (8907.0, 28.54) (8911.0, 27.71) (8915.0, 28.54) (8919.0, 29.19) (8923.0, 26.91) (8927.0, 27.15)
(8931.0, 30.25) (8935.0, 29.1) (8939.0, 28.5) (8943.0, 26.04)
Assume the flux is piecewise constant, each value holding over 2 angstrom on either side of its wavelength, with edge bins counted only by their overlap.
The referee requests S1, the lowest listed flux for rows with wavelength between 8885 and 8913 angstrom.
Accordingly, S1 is 25.46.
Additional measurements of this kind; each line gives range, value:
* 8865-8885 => 27.43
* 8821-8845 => 28.08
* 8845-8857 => 25.86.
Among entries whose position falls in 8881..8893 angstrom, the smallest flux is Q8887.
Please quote 26.26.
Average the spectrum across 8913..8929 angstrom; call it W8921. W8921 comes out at 27.9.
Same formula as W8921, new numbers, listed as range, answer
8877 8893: 27.6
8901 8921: 28.1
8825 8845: 31.3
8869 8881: 29.2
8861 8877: 29.2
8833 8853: 29.4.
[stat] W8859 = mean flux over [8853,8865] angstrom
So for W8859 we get 26.7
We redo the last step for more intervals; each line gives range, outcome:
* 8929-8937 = 29.7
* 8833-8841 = 31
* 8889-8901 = 26.6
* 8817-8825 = 29.3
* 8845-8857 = 27.6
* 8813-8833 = 30.6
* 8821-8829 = 30.9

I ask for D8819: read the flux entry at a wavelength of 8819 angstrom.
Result 29.53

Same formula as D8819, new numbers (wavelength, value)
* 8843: 28.08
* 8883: 27.43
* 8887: 28.48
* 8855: 25.86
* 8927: 27.15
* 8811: 29.09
